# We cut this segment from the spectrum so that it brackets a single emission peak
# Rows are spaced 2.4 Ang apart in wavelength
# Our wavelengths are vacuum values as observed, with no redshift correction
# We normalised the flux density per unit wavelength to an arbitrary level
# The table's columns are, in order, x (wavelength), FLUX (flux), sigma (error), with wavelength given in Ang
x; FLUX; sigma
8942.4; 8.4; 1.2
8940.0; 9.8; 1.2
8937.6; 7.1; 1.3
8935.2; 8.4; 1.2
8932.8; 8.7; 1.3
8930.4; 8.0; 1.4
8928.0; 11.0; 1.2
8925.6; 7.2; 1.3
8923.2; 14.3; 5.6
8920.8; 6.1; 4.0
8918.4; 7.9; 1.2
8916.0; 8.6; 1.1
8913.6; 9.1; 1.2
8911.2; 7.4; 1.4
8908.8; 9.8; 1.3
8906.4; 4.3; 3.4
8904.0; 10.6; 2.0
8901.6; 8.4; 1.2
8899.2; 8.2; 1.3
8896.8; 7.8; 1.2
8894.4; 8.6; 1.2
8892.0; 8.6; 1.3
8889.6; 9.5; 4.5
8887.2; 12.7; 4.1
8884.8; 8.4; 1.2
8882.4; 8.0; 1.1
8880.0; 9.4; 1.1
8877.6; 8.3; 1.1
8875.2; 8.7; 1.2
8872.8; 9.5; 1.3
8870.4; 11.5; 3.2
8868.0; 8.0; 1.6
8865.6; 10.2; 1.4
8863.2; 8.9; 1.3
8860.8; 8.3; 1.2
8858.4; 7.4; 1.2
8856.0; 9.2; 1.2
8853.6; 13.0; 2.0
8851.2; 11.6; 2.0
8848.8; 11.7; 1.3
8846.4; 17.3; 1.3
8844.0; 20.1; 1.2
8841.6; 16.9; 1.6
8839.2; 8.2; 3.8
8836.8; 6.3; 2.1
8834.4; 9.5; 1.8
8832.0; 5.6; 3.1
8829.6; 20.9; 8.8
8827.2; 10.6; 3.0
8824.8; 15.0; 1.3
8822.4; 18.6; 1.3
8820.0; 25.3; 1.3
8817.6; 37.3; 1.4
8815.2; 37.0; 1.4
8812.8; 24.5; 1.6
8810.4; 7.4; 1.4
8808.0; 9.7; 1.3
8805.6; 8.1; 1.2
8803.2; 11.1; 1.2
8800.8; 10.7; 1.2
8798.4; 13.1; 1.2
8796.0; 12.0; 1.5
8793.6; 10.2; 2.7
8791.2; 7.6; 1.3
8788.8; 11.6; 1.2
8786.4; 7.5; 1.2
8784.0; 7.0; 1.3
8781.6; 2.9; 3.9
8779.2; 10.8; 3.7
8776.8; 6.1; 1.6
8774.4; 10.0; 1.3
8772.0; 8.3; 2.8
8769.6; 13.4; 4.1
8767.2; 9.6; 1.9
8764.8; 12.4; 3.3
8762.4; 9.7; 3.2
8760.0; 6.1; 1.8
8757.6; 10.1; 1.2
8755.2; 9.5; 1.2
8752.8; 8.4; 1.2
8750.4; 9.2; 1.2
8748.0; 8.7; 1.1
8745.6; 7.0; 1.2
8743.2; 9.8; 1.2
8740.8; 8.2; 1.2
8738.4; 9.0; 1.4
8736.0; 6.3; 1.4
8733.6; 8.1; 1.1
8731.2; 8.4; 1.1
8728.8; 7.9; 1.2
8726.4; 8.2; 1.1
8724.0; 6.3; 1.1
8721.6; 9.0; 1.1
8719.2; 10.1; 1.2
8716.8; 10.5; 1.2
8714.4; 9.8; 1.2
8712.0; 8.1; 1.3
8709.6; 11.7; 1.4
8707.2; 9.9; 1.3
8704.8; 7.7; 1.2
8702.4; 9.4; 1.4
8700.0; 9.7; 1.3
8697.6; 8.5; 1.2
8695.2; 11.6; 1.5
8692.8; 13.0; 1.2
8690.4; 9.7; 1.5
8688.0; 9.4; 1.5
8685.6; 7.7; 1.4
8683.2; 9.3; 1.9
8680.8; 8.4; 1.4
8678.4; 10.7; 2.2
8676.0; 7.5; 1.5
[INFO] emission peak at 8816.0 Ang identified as H-alpha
